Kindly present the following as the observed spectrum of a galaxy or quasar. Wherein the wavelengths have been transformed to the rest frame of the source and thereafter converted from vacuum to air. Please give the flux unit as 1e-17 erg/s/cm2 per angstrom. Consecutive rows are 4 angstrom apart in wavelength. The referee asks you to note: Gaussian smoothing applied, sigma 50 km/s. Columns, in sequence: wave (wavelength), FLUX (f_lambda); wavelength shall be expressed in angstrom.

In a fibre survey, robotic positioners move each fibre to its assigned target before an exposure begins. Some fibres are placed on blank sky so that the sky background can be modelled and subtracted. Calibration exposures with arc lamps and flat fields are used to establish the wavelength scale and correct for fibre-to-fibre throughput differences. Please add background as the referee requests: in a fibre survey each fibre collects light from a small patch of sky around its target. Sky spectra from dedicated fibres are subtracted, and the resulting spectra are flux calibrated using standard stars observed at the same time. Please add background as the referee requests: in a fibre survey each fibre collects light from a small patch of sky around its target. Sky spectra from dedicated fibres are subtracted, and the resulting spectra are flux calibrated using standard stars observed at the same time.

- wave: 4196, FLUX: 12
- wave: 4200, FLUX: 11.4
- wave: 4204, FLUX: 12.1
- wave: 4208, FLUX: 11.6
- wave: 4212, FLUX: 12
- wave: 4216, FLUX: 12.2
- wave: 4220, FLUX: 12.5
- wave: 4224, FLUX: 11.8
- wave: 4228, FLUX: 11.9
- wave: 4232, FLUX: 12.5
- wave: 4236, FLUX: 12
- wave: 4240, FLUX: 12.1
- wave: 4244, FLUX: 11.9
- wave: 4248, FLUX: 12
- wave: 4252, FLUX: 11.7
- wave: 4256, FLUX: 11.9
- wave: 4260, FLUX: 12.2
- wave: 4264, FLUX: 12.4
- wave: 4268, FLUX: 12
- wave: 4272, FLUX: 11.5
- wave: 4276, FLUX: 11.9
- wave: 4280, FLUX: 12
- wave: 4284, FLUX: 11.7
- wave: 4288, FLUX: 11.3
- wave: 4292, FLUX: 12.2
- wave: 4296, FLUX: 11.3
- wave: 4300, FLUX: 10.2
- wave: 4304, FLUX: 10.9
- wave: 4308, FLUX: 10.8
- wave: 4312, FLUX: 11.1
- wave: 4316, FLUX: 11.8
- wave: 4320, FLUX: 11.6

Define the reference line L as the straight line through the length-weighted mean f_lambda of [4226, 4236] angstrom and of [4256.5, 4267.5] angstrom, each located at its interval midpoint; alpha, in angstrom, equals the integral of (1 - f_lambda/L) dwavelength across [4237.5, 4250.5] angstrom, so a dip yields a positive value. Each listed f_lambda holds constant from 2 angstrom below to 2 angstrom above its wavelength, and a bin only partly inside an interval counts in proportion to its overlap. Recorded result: 0.20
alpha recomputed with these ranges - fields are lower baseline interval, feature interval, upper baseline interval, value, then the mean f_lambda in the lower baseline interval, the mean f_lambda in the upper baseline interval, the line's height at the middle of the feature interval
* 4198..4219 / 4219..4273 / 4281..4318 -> -1.82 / 11.9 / 11.3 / 11.6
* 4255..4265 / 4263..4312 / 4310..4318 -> 1.35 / 12.2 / 11.4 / 11.8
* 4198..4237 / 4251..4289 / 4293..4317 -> -1.53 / 12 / 11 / 11.4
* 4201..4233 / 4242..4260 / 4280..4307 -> -0.31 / 12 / 11.3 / 11.7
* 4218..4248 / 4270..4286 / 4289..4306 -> -0.47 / 12.1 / 11.2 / 11.4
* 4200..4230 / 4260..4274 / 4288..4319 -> -0.58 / 12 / 11.2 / 11.5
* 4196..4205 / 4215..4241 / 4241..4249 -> -0.56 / 11.8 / 12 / 11.9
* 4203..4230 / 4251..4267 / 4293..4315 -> -0.79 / 12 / 11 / 11.5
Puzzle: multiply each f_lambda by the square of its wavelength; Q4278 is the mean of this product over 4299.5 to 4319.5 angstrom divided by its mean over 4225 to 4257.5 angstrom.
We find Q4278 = 1.0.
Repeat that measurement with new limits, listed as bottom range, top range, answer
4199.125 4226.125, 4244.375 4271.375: 1.02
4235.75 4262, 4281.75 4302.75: 0.97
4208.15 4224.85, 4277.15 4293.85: 1.01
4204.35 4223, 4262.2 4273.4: 1.02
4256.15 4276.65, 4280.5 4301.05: 0.96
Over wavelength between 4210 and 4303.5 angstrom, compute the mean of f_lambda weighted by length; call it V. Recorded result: 11.9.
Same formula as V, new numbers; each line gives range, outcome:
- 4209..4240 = 12.1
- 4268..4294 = 11.8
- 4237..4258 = 11.9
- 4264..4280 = 11.9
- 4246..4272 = 12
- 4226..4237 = 12.1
